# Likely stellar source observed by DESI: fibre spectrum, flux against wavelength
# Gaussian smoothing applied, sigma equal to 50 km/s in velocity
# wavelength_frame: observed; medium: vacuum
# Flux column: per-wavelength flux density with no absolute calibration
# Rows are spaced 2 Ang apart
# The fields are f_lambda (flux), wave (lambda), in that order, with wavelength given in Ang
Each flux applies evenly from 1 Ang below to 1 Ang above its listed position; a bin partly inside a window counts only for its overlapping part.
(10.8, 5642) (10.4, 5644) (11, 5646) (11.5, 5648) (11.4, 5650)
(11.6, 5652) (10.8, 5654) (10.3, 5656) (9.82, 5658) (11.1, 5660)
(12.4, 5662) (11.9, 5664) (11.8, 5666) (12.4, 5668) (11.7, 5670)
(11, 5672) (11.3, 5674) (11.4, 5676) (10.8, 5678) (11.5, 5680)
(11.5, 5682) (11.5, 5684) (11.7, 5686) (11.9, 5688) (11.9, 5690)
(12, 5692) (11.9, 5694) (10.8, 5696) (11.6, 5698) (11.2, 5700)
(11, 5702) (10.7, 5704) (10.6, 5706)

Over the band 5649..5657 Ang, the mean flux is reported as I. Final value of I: 11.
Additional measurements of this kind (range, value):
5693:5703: 11.3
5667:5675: 11.6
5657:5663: 11.1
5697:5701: 11.4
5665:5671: 12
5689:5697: 11.7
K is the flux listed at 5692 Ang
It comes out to 12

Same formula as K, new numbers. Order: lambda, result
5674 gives 11.3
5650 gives 11.4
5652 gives 11.6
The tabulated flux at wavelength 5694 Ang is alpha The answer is 11.9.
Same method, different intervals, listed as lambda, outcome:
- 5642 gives 10.8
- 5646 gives 11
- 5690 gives 11.9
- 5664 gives 11.9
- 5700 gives 11.2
